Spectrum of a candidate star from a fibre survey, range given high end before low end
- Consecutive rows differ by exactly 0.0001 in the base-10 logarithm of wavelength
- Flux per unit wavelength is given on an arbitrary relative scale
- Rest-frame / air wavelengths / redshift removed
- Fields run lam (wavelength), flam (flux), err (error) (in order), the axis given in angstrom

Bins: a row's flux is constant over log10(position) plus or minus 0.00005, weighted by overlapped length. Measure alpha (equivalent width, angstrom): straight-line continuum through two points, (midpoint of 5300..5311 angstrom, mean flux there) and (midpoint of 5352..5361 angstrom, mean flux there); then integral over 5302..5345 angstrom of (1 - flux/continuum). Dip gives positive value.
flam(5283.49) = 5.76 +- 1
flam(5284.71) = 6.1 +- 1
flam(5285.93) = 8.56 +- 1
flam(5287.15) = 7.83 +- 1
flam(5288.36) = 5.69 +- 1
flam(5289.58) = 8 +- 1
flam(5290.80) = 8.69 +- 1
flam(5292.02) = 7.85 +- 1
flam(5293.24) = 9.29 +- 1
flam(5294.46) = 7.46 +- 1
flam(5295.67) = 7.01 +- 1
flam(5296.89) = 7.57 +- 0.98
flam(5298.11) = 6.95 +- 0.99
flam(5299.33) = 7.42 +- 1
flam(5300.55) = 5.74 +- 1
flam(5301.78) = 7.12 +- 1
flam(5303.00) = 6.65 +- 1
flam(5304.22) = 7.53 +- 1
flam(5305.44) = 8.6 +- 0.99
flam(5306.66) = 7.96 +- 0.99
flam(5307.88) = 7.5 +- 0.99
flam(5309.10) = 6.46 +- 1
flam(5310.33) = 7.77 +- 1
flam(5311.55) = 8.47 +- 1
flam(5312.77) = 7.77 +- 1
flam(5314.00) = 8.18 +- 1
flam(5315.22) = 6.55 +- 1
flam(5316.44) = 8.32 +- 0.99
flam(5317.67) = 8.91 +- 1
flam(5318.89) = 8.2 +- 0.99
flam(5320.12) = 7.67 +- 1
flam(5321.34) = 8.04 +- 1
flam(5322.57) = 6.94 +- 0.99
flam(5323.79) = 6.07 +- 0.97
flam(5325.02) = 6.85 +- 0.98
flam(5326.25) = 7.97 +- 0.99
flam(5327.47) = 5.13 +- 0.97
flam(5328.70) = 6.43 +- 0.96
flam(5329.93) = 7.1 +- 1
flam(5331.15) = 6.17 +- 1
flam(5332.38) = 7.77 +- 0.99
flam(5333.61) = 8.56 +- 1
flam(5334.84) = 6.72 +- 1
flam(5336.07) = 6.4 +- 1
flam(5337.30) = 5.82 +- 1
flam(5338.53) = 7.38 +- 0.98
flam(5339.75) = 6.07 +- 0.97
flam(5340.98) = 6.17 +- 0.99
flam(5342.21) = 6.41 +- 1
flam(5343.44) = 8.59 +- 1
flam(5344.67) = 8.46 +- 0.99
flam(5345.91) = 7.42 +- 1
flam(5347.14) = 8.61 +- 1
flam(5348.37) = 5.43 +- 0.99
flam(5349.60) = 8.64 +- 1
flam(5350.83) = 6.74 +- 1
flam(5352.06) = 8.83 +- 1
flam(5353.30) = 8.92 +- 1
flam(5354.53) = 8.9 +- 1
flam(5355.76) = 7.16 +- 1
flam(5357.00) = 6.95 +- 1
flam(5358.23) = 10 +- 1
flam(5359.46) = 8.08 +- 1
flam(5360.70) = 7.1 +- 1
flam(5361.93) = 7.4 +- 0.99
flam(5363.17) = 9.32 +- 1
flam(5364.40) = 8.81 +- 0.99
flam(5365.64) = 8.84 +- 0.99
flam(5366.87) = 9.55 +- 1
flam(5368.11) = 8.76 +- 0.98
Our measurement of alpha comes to 1.7 angstrom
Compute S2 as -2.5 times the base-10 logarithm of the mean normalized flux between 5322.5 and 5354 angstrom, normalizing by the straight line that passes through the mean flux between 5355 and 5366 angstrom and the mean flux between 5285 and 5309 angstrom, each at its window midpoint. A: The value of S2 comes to 0.12 mag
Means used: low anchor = 7.51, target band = 7.15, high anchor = 8.18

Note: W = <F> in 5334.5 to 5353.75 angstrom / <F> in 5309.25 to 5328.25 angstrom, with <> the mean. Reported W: 0.97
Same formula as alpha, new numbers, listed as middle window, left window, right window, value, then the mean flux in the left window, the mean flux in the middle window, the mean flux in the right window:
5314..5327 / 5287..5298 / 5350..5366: 0.6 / 7.68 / 7.56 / 8.23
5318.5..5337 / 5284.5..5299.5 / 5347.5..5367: 2.0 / 7.62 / 7.03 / 8.14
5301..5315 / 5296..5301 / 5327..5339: -1.4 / 6.96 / 7.58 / 6.76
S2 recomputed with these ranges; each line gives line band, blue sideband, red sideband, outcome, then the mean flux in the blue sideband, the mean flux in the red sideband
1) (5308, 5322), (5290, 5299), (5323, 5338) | -0.09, 7.82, 6.75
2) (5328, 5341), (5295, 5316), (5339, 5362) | 0.12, 7.38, 7.69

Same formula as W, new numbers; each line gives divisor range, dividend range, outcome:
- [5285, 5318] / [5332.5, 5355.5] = 0.98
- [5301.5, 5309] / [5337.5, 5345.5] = 0.95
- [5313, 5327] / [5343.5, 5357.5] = 1.04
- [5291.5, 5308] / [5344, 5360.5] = 1.07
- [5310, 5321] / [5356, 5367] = 1.05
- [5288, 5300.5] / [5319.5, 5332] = 0.91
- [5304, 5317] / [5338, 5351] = 0.94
